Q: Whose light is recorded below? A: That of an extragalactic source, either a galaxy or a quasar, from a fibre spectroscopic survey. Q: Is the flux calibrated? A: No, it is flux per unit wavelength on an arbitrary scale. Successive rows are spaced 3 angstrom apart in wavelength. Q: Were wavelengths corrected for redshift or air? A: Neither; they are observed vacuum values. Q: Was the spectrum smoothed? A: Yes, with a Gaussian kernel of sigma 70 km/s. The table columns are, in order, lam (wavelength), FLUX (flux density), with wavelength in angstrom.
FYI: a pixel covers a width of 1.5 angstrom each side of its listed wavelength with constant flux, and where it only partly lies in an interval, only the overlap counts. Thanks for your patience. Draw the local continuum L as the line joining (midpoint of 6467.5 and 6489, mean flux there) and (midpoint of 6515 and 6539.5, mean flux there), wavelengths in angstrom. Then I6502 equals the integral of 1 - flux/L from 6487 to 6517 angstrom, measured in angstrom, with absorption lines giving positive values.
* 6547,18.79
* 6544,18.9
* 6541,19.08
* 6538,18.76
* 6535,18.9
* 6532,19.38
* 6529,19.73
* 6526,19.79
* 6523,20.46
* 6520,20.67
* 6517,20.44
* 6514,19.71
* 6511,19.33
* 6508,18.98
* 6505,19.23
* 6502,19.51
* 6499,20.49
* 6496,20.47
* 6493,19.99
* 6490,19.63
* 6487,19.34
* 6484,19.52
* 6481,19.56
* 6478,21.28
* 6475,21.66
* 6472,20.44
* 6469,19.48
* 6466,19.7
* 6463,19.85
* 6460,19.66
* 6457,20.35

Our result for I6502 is 0.4 angstrom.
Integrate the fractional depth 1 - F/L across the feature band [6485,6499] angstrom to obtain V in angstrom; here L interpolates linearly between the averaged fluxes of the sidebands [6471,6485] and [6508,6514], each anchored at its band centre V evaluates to 0.1 angstrom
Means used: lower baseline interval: 20.5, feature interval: 19.9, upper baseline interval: 19.3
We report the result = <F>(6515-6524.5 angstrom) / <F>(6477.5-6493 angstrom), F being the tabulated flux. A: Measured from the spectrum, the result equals 1.0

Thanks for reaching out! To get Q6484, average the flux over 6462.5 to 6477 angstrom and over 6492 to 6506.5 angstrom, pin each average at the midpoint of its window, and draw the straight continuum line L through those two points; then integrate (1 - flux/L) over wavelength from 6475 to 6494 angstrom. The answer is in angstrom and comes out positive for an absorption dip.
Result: 0.09 angstrom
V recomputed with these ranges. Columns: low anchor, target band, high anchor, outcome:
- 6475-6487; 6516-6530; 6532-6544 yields -0.7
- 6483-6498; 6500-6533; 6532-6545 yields -0.7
